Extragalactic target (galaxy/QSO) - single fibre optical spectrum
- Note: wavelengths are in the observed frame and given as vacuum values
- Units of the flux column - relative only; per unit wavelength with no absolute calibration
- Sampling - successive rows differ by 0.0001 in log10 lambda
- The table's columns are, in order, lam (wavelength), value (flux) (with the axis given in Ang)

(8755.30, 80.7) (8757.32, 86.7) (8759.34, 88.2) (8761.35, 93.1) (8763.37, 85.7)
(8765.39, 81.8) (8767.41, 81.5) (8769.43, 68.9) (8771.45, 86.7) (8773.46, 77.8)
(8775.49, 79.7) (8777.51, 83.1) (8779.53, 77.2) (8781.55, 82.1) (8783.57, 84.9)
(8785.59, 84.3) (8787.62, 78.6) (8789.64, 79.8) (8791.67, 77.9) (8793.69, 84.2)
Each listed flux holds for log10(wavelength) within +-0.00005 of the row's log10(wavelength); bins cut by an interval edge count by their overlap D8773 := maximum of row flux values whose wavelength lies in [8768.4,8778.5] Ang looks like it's 86.7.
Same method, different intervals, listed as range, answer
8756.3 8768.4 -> 93.1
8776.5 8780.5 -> 83.1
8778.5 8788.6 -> 84.9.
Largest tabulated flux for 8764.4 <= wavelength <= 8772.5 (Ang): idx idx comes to 86.7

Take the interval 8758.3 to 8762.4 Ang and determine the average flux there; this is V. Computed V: 90.6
